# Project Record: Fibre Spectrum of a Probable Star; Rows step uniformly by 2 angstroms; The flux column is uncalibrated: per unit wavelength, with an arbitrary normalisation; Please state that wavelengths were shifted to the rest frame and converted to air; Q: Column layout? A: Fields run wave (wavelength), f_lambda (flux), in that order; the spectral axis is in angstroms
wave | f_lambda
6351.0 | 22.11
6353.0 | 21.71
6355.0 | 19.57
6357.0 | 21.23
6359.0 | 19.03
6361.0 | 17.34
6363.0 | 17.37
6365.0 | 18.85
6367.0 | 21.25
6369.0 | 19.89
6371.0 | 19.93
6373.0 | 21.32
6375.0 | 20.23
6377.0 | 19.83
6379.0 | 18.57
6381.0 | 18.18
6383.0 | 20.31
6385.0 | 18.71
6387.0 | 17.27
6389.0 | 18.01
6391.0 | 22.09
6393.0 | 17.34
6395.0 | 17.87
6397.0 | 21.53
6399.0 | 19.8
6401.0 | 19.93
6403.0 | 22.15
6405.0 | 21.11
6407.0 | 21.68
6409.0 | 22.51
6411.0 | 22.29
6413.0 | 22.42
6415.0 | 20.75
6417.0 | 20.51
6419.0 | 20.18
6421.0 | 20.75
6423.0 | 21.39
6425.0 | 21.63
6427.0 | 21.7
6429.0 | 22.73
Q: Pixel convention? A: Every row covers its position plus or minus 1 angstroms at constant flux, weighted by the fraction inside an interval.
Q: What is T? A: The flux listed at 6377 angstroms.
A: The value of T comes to 19.83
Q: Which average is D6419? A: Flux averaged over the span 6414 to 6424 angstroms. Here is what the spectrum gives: 20.7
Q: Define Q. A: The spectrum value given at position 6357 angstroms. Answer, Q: 21.23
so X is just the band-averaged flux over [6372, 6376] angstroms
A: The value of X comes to 20.8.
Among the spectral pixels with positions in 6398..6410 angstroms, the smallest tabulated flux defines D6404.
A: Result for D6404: 19.8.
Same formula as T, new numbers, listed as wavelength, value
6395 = 17.87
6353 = 21.71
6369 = 19.89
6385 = 18.71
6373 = 21.32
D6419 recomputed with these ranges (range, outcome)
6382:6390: 18.6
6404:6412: 21.9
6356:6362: 19.2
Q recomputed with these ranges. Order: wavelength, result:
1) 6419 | 20.18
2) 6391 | 22.09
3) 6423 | 21.39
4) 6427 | 21.7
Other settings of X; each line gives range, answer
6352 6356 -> 20.6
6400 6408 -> 21.2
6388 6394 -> 19.1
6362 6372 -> 19.5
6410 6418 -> 21.5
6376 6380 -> 19.2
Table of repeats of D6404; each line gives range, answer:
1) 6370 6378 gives 19.83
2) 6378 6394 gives 17.27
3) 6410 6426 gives 20.18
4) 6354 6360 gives 19.03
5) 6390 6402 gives 17.34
